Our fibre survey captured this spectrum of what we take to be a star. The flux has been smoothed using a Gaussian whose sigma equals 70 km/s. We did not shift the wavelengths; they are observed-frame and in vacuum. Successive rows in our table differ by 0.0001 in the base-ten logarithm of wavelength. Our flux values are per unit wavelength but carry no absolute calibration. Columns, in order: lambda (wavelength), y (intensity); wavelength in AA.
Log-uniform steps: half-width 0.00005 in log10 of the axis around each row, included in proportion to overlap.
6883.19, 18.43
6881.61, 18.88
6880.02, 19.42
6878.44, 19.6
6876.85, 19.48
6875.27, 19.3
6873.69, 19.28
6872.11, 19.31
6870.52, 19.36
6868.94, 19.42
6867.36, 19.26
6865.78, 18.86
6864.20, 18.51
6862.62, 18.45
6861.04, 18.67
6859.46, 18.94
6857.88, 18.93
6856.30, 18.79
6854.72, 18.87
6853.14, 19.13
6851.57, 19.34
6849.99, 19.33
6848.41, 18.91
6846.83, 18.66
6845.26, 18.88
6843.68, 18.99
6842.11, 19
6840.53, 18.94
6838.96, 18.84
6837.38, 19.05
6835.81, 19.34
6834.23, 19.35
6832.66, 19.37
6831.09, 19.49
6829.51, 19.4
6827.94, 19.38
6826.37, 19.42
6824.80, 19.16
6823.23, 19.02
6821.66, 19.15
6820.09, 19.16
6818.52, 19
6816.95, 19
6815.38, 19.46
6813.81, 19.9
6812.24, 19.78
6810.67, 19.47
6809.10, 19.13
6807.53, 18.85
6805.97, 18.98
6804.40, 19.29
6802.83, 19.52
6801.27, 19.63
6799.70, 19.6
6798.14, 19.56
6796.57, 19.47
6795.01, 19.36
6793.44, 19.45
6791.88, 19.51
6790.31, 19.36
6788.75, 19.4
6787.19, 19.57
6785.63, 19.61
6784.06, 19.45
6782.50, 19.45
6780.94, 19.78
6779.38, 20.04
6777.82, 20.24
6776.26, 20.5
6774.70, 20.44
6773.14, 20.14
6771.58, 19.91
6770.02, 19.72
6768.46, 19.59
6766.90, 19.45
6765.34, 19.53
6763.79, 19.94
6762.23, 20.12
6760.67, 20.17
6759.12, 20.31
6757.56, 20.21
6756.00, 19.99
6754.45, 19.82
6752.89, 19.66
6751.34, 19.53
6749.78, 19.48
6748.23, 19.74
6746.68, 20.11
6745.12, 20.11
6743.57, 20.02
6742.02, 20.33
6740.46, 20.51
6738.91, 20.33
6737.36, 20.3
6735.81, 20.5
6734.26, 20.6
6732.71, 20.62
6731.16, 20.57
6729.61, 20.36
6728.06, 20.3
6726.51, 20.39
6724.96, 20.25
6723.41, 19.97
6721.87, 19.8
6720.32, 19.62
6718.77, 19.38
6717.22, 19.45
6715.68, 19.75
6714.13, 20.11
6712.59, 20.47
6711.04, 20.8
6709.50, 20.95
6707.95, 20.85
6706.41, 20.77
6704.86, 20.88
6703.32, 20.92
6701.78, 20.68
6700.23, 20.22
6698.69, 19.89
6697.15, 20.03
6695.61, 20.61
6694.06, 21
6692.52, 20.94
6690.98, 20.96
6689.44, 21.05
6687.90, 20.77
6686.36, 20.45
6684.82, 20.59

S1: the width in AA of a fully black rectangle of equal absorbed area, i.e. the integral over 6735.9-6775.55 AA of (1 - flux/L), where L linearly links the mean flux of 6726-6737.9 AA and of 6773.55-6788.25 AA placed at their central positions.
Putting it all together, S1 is 0.4 AA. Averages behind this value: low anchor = 20.5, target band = 20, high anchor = 19.9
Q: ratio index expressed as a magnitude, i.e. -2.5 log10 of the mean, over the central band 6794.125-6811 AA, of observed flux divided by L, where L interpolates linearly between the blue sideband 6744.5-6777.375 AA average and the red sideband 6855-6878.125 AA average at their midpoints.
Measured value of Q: 0.01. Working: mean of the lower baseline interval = 19.9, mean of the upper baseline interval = 19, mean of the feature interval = 19.3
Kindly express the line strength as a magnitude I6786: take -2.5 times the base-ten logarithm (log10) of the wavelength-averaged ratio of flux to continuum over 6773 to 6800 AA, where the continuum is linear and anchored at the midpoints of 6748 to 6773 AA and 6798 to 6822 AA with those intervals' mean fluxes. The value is -0.008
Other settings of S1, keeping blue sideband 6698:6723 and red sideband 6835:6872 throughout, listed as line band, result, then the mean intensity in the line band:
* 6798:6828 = 0.05 AA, 19.3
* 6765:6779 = -0.17 AA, 20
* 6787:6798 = 0.05 AA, 19.4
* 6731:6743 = -0.25 AA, 20.5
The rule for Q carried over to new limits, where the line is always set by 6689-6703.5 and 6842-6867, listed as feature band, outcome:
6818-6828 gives 0.00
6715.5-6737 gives 0.01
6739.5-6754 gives 0.01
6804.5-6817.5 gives 0.00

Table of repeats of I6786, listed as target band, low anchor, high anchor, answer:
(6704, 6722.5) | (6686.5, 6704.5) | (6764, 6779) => 0.01 mag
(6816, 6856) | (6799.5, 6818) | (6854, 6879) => 0.01 mag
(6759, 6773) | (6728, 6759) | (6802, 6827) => 0.00 mag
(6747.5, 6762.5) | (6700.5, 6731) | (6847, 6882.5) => 0.00 mag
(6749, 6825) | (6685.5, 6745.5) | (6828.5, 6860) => 0.00 mag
